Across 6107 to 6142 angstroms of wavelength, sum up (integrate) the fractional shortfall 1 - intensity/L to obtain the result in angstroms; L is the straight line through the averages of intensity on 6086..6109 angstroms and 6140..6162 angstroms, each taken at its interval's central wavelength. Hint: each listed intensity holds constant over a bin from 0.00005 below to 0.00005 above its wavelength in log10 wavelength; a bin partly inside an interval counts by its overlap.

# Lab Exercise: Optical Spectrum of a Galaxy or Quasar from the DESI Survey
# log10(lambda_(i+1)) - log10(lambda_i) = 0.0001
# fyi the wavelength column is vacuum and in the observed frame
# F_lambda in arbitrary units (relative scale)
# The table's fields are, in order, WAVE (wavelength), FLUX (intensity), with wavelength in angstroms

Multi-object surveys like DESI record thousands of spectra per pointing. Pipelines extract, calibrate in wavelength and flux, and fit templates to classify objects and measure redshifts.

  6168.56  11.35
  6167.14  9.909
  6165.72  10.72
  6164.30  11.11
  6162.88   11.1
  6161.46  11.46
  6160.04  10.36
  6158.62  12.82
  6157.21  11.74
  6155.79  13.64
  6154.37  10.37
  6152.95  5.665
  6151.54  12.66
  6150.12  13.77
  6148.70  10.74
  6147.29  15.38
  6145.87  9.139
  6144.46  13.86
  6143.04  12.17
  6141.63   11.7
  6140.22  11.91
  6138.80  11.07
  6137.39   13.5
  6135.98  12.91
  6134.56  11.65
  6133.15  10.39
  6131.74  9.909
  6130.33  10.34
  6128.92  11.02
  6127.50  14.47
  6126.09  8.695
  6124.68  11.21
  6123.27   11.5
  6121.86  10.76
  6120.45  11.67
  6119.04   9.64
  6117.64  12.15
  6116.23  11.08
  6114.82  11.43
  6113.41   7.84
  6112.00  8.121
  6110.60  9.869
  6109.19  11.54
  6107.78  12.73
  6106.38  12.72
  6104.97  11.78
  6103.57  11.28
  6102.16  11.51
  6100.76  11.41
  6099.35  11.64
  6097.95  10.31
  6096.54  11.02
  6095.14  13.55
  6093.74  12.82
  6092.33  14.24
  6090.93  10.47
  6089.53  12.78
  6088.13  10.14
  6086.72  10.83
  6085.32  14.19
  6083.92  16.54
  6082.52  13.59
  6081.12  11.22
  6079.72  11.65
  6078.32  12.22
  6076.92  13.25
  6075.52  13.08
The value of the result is 2.0 angstroms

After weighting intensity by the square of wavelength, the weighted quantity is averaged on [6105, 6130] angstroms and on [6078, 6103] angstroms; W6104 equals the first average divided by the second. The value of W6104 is 0.9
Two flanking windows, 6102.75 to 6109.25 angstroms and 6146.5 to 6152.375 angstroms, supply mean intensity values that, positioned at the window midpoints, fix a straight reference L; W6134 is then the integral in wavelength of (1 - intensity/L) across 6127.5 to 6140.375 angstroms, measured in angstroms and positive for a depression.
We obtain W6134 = 1.1 angstroms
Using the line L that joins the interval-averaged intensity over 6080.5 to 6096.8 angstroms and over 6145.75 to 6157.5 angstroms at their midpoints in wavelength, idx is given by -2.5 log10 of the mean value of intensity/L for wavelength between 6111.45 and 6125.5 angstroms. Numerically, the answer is 0.15 mag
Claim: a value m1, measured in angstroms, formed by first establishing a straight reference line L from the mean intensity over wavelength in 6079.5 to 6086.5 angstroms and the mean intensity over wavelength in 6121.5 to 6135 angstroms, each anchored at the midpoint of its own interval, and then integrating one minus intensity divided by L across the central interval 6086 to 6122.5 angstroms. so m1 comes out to 2.9 angstroms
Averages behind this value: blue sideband 13.4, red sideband 11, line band 11.3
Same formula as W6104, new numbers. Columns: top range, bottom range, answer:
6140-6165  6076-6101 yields 0.96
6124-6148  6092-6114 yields 1.04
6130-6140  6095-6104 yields 1.02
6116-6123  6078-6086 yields 0.85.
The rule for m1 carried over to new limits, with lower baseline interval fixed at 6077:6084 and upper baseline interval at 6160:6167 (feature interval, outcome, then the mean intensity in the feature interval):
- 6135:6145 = -0.84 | 12.4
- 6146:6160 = -0.67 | 11.7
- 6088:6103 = 0.67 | 11.9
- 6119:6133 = 0.94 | 11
